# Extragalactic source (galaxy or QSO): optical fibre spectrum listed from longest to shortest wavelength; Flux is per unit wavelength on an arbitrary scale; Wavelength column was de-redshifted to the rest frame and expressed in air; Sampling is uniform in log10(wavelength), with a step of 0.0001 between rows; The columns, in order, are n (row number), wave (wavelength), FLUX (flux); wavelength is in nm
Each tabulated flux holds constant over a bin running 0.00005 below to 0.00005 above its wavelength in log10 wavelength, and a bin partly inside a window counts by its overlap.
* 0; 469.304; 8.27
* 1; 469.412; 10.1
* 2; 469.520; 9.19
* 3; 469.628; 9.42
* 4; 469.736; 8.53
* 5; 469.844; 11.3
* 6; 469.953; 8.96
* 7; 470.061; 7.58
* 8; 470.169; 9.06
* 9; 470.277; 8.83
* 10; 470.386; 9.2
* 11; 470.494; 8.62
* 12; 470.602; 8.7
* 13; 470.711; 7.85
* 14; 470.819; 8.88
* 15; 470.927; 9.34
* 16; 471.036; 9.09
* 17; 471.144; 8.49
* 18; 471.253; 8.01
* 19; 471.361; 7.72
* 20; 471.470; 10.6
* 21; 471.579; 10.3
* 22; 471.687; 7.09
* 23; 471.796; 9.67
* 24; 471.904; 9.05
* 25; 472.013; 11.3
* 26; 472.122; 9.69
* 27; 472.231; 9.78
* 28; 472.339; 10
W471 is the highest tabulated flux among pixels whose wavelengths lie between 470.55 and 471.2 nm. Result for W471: 9.34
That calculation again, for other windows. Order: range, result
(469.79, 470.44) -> 11.3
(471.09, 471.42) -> 8.49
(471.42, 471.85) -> 10.6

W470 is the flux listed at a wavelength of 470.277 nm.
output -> 8.83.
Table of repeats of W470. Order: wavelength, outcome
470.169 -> 9.06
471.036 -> 9.09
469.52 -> 9.19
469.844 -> 11.3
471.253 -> 8.01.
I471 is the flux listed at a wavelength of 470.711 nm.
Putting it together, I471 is 7.85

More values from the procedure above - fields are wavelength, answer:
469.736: 8.53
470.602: 8.7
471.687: 7.09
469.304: 8.27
